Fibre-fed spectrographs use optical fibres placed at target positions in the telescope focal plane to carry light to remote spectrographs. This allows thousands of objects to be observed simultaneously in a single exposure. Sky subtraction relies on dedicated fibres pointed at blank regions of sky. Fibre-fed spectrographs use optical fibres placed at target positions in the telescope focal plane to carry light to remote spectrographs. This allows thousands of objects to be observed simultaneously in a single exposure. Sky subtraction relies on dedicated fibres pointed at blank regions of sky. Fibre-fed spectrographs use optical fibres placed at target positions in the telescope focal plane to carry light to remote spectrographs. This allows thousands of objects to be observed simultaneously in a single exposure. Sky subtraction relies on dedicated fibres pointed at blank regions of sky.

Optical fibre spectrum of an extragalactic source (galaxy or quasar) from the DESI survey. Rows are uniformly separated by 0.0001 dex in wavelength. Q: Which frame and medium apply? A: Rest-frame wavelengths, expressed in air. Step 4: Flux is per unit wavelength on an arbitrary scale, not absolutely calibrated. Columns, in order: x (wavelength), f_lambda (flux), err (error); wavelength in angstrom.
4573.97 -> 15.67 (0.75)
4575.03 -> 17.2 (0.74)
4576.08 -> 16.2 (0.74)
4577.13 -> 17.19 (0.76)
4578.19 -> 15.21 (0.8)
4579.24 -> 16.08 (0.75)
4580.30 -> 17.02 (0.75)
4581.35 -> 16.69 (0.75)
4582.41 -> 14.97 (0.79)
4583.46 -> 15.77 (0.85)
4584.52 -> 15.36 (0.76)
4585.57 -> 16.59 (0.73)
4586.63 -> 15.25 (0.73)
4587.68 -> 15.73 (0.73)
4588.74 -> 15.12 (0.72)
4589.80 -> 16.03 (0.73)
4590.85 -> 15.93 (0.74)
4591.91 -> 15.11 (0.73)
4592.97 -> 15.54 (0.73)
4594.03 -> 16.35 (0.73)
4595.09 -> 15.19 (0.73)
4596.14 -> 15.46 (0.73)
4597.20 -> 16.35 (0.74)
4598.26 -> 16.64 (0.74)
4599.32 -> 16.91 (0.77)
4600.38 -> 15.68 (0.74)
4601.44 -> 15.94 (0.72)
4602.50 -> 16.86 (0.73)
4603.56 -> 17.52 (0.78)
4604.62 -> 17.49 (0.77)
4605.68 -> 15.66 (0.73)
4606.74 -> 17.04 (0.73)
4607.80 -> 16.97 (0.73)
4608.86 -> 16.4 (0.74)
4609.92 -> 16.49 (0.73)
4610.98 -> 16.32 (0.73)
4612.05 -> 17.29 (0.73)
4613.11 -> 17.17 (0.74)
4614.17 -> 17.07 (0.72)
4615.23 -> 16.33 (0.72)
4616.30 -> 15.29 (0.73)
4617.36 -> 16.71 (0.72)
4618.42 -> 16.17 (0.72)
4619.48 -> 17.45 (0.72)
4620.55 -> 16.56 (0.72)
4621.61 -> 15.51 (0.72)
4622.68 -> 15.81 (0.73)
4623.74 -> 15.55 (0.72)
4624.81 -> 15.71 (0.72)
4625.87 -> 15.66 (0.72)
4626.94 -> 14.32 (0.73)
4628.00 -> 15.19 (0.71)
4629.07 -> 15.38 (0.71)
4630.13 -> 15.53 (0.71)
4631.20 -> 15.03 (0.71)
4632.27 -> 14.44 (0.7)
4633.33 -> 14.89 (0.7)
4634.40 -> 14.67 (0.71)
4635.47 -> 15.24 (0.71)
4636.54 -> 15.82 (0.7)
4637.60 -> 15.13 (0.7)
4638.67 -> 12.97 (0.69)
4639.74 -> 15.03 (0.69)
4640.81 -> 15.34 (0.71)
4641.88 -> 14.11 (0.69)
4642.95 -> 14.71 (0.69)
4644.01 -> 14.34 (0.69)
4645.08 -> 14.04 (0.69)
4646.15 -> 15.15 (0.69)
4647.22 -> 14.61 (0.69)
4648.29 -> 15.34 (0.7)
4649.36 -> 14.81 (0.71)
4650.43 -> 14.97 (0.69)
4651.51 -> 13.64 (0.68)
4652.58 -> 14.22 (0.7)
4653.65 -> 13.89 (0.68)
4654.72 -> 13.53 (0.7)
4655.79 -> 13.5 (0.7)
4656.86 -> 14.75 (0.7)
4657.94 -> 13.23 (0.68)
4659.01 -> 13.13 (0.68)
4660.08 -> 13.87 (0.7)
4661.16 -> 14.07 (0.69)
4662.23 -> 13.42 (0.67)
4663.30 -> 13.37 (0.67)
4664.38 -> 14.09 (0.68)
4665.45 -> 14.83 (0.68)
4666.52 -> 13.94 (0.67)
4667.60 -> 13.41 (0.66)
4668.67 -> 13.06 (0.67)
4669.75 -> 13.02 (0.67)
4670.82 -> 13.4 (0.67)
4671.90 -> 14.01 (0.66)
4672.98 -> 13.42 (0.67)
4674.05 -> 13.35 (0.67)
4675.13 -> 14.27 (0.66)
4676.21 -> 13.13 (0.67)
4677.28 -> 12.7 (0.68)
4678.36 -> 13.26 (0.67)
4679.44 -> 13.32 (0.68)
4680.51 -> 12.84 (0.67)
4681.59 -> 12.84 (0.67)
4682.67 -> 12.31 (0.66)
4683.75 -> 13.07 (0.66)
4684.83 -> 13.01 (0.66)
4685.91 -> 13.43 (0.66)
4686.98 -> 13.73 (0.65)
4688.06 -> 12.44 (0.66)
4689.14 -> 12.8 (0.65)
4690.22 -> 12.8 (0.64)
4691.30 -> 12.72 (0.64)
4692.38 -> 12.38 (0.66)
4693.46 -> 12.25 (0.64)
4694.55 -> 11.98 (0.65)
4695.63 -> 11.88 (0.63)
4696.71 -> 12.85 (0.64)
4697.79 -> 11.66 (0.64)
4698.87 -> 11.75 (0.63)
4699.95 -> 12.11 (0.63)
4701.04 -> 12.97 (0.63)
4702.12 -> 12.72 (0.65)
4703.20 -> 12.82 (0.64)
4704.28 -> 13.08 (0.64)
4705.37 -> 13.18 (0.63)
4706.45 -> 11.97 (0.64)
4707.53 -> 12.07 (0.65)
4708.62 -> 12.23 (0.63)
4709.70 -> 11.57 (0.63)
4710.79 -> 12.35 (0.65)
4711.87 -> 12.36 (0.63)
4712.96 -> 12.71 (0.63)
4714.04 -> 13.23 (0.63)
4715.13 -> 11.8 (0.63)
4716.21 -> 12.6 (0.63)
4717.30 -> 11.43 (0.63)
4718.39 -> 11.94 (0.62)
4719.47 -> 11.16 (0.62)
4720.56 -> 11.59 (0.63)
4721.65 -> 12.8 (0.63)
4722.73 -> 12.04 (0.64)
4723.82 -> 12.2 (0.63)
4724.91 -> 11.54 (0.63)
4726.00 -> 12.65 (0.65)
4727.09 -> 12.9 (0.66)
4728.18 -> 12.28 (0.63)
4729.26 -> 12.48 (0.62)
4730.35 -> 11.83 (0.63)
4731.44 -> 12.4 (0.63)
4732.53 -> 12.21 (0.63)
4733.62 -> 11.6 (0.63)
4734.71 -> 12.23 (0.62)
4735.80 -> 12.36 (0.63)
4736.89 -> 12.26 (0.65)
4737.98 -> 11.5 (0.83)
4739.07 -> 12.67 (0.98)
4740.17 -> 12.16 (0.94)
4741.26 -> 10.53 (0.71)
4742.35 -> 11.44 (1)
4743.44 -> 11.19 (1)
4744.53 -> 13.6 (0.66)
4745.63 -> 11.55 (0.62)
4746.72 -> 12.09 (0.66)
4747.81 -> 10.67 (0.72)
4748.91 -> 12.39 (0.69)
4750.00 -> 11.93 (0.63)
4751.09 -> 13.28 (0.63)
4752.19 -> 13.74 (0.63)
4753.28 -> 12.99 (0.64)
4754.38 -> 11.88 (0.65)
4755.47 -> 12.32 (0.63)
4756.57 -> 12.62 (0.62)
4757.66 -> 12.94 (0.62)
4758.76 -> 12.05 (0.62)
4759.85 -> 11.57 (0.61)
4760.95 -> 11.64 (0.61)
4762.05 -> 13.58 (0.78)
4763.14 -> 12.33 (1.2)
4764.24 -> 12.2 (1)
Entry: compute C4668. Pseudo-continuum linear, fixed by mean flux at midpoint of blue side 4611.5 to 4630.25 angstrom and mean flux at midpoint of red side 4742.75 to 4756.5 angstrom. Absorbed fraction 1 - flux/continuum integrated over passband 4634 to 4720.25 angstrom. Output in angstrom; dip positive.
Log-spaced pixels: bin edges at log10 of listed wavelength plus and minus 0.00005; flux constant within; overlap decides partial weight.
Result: 6.7 angstrom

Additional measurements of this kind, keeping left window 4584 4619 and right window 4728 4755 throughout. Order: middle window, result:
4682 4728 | 2.77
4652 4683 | 1.68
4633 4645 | 0.34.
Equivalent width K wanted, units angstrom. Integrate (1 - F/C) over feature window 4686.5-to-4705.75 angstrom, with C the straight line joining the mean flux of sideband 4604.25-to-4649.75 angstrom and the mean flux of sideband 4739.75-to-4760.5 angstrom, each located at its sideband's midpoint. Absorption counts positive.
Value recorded 1.6 angstrom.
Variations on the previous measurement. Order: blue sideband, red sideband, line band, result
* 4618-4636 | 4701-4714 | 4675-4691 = 0.5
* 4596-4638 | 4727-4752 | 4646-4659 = 0.6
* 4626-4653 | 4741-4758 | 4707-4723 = 1.1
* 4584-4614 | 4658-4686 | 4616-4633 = -0.4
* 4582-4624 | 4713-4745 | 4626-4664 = 1.0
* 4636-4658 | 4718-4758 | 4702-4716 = 0.5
